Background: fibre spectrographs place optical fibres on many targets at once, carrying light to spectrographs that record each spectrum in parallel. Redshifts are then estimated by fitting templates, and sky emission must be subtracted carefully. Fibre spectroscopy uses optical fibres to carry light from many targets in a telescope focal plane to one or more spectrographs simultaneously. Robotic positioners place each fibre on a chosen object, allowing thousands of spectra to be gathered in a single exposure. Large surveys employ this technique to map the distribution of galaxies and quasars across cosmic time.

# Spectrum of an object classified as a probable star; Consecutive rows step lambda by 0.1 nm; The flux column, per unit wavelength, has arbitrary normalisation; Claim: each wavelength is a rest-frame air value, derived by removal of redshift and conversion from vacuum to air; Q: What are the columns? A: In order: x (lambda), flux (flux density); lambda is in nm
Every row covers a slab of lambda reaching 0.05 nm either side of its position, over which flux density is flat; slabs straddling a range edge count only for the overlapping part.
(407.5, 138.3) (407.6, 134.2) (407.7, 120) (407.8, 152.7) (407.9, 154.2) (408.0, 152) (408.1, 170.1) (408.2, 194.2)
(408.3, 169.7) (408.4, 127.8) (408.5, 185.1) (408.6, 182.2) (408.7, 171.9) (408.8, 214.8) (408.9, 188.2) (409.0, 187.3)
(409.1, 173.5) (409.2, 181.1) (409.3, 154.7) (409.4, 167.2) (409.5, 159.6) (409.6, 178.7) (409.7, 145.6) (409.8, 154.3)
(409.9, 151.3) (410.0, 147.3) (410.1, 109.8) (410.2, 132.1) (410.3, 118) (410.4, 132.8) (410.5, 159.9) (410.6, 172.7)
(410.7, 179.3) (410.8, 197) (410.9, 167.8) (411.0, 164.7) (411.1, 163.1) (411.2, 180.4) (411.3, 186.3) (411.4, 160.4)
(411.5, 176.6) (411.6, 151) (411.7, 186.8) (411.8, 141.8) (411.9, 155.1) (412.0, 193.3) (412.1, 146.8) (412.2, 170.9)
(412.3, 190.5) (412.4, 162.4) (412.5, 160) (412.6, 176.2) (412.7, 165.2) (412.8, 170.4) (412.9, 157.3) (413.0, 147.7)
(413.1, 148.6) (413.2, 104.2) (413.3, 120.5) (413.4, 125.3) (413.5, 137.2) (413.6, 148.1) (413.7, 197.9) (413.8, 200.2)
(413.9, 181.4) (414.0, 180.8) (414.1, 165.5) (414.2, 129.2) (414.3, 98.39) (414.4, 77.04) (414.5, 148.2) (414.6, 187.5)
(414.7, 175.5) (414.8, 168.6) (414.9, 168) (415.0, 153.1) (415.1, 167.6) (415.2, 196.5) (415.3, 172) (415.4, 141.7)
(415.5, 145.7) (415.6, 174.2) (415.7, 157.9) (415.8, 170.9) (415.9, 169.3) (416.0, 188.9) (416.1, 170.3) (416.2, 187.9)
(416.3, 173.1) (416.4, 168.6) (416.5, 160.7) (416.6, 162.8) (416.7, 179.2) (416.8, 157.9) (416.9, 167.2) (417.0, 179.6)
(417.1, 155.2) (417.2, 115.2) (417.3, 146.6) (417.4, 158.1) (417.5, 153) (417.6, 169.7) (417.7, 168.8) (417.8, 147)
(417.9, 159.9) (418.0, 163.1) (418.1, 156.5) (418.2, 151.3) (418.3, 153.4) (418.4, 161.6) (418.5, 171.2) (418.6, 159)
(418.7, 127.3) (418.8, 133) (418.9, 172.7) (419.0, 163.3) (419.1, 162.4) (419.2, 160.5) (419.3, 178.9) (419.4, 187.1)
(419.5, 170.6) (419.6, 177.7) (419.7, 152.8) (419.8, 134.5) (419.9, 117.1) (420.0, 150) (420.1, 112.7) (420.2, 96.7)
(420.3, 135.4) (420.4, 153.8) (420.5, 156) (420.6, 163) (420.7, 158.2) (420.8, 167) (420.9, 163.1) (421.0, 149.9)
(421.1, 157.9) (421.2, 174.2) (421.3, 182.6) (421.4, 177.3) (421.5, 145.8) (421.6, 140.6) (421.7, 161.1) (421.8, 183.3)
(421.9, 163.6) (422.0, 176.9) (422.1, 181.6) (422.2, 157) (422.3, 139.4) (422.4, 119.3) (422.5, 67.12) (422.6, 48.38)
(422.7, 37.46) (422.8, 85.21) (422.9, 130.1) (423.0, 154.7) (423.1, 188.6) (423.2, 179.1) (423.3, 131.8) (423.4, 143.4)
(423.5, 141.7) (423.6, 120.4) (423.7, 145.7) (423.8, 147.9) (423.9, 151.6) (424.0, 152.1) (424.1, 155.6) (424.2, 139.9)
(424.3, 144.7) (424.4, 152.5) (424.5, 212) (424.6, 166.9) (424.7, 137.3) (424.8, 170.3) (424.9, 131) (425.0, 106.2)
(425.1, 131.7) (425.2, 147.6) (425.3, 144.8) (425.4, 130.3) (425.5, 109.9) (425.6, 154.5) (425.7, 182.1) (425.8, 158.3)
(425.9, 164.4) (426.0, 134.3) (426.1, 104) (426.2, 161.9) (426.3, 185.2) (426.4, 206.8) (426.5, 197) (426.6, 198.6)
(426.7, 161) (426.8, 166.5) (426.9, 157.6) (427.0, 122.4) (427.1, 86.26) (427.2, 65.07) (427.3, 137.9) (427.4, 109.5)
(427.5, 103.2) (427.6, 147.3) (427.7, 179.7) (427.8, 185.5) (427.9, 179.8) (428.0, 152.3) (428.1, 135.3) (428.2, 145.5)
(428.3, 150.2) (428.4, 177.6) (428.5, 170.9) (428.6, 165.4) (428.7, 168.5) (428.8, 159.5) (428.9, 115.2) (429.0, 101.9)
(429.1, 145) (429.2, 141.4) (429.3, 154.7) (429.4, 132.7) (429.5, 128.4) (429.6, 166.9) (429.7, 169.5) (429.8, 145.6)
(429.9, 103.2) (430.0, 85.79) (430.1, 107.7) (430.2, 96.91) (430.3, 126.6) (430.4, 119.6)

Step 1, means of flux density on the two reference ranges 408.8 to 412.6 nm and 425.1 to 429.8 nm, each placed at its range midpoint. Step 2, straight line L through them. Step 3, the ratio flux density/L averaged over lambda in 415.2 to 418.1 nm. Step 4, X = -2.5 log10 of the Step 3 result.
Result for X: -0.03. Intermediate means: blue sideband 164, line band 163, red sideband 149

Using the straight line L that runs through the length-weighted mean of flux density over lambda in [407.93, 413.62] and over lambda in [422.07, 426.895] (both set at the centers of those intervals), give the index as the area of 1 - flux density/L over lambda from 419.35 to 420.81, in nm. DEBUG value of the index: 0.02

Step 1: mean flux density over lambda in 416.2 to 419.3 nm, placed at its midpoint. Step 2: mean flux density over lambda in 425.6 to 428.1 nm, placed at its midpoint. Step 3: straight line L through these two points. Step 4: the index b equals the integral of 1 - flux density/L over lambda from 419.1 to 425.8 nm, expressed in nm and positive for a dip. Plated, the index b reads 0.36 nm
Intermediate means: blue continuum 159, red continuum 152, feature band 147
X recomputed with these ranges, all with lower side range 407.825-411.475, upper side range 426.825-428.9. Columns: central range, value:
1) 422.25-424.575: 0.113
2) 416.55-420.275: 0.002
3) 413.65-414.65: 0.022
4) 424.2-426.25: 0.003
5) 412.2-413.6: 0.066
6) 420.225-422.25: -0.067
